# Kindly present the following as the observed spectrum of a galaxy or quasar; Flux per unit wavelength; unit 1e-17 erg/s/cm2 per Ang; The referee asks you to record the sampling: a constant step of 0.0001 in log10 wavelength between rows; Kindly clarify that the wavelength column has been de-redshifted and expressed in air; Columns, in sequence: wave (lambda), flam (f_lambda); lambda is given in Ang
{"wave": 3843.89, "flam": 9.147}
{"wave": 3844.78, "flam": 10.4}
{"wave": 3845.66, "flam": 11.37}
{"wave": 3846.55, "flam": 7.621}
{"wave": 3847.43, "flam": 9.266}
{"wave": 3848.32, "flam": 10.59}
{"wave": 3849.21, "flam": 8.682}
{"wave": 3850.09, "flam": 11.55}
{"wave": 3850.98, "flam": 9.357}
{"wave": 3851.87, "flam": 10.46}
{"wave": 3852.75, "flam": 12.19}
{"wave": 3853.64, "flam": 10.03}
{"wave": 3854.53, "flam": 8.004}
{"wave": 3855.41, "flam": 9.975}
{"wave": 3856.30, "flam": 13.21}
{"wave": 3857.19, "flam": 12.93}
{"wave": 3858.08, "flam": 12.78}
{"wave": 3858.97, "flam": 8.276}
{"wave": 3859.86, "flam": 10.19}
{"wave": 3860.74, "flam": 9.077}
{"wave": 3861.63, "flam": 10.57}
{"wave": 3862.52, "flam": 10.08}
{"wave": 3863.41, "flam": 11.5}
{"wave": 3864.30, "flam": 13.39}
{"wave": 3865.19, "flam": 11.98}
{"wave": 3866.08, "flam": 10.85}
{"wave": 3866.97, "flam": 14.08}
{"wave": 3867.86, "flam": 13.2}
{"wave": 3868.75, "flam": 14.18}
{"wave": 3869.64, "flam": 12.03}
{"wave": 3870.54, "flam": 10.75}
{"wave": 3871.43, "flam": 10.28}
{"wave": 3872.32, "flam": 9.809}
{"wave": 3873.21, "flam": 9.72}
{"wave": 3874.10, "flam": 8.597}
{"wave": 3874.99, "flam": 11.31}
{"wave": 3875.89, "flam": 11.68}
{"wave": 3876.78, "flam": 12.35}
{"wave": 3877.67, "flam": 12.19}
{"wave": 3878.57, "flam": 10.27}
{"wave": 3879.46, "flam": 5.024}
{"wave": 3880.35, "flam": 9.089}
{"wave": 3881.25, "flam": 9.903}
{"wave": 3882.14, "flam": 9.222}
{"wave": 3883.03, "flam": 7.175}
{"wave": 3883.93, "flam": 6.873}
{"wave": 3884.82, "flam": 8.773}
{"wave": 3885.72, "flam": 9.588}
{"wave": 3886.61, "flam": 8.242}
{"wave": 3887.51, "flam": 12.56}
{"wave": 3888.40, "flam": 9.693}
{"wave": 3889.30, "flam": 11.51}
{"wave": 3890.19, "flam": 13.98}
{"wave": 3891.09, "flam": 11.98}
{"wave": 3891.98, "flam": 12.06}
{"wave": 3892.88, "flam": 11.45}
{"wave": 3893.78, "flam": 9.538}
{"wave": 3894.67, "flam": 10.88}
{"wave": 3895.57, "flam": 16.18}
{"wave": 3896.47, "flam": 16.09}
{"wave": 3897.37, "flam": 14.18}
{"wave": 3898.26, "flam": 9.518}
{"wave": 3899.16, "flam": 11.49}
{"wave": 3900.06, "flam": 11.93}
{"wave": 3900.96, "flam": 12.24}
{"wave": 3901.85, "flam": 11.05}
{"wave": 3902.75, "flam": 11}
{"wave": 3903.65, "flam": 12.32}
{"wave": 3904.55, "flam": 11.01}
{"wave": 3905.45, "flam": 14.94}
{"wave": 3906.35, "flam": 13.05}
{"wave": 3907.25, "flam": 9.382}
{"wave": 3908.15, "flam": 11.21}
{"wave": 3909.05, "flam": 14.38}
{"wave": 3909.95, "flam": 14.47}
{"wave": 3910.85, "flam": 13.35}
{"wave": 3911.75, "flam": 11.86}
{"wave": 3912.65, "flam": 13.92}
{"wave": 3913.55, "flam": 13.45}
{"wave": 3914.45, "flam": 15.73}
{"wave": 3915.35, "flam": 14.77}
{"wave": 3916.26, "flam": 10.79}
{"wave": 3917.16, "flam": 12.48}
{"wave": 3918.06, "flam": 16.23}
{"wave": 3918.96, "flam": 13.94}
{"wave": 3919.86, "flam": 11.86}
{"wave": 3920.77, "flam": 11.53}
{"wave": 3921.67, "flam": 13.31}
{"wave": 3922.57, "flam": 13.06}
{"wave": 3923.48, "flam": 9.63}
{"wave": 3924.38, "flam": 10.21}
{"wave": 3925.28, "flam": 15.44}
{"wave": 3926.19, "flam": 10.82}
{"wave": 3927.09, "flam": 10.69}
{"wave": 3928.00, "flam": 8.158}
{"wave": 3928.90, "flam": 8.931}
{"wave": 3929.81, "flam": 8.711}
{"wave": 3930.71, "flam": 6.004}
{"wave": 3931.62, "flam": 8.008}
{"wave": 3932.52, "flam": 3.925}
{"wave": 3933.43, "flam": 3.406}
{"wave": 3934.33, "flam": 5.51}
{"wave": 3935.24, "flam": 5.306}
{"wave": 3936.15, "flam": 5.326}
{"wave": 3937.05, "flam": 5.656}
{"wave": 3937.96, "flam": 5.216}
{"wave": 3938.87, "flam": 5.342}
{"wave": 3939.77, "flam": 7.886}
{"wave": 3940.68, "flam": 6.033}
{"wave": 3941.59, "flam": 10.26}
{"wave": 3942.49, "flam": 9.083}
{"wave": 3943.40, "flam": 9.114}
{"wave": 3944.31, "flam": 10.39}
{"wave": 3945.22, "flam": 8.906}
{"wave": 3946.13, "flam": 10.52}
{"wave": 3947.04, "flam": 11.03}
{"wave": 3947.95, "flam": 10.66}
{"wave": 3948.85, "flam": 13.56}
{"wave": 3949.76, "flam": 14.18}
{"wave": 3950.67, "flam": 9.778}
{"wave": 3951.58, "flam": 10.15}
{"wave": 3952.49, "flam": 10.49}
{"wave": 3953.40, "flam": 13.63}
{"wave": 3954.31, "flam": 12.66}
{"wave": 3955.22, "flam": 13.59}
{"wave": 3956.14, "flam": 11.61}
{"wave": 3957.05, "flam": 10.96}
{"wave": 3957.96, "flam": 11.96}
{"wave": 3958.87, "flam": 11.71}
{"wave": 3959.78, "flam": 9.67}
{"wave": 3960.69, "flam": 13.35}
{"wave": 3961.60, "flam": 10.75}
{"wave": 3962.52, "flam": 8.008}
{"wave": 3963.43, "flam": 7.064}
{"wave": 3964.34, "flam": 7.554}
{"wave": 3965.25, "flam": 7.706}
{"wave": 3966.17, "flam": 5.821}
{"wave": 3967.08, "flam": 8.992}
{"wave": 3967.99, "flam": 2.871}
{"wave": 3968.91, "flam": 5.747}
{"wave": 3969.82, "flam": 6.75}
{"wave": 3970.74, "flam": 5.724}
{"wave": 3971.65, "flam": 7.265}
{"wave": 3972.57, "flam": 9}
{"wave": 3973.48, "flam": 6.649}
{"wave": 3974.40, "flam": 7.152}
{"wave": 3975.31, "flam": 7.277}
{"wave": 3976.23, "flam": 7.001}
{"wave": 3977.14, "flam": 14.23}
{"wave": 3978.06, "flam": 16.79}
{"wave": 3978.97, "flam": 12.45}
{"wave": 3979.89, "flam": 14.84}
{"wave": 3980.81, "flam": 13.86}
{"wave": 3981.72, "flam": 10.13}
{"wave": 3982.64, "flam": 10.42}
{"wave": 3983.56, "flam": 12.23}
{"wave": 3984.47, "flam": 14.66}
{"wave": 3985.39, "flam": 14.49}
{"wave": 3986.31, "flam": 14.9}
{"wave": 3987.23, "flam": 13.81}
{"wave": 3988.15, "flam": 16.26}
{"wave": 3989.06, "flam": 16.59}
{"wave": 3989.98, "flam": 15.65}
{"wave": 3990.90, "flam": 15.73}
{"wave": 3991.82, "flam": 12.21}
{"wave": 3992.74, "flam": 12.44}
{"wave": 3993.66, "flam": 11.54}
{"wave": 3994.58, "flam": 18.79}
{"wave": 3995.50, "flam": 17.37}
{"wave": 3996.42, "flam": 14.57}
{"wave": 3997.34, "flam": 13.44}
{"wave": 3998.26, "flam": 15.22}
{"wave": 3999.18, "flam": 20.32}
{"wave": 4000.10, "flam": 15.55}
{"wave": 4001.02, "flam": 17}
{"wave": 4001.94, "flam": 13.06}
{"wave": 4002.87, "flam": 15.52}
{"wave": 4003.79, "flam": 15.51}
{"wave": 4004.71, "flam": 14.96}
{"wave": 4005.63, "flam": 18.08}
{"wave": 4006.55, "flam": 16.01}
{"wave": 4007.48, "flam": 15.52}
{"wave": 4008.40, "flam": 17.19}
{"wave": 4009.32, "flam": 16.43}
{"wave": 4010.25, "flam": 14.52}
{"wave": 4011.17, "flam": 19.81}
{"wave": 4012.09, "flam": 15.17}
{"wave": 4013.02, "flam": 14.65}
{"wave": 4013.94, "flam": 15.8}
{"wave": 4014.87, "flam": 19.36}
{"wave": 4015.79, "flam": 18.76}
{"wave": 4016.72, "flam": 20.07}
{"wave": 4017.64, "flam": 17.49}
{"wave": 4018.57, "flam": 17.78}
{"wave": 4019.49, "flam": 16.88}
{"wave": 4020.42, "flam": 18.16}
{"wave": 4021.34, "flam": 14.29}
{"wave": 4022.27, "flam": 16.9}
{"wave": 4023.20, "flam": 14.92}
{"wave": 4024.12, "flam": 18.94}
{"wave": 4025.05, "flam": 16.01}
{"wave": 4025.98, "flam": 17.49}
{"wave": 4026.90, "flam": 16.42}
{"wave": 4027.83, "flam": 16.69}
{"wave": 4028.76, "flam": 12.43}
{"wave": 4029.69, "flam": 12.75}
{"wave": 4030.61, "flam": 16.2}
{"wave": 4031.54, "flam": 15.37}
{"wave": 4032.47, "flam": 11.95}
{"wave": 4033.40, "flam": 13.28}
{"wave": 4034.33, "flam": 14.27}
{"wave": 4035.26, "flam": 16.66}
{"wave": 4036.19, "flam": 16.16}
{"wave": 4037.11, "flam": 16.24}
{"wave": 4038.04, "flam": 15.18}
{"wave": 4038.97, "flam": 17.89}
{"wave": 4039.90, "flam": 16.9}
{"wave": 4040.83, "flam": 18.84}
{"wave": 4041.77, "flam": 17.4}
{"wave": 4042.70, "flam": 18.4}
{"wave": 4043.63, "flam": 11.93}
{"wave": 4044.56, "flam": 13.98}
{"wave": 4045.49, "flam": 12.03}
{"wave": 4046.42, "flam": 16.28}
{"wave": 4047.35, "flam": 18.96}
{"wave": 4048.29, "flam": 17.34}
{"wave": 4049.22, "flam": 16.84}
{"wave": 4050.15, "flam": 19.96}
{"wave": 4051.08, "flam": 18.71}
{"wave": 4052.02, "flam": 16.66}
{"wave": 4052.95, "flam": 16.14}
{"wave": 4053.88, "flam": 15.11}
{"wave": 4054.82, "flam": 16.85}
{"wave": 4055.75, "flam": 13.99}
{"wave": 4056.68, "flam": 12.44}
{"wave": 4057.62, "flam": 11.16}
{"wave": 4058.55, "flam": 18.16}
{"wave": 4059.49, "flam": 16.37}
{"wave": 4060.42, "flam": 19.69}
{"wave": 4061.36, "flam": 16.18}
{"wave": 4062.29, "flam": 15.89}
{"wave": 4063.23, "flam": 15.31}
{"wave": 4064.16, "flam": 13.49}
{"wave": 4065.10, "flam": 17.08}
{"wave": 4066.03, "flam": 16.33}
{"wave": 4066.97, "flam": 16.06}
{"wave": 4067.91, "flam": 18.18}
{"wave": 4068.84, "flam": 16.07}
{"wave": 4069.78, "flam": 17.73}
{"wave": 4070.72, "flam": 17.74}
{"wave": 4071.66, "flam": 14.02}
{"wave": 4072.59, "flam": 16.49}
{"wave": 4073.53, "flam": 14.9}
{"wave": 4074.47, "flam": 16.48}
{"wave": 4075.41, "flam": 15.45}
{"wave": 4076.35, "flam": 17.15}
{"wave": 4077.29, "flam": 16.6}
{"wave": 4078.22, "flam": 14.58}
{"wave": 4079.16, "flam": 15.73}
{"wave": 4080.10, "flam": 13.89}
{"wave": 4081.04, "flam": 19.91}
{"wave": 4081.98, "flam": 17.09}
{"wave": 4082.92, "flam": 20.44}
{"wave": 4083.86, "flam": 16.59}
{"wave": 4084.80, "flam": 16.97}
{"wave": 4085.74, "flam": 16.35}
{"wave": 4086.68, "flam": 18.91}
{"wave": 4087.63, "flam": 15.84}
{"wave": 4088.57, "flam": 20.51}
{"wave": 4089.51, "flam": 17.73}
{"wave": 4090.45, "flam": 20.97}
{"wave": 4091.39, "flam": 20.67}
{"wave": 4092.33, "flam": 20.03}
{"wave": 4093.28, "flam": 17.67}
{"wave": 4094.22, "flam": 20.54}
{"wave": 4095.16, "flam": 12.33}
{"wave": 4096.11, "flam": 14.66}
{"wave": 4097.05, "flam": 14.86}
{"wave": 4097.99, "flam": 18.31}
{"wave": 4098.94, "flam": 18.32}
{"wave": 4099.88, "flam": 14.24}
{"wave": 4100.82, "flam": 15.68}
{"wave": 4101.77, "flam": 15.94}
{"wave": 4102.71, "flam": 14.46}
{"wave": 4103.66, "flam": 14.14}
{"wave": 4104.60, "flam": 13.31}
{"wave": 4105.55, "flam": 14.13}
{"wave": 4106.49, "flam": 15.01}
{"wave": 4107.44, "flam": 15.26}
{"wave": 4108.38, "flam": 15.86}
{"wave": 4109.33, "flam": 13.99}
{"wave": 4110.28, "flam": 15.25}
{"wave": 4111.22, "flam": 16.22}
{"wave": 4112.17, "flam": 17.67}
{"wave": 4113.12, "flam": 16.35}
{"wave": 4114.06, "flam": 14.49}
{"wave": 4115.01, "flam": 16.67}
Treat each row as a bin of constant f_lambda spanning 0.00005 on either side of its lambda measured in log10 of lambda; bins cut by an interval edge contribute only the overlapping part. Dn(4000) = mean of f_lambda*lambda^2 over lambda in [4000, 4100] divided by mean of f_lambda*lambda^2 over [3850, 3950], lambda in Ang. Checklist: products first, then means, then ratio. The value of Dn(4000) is 1.7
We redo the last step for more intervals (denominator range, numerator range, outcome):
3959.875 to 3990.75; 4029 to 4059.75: 1.55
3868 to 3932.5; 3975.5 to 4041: 1.44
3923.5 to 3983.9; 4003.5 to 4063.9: 1.81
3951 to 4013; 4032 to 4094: 1.37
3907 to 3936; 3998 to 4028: 1.61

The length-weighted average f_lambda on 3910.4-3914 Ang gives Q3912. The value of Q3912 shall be 13.2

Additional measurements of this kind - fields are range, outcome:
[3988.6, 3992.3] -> 15.1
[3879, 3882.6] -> 8.33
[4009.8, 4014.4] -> 16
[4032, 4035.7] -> 14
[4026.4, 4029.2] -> 15.2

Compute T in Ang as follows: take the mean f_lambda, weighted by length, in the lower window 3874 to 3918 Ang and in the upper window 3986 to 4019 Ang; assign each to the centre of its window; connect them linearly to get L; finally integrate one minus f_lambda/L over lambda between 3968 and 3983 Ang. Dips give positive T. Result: 5.5 Ang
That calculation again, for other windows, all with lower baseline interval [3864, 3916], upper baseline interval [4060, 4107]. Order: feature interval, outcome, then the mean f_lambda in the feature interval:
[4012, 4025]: -1.9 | 17.1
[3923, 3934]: 3.4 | 8.63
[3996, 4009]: -1.2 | 15.9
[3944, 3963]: 2.7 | 11.3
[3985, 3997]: -0.6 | 14.9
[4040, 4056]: -0.8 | 16.5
